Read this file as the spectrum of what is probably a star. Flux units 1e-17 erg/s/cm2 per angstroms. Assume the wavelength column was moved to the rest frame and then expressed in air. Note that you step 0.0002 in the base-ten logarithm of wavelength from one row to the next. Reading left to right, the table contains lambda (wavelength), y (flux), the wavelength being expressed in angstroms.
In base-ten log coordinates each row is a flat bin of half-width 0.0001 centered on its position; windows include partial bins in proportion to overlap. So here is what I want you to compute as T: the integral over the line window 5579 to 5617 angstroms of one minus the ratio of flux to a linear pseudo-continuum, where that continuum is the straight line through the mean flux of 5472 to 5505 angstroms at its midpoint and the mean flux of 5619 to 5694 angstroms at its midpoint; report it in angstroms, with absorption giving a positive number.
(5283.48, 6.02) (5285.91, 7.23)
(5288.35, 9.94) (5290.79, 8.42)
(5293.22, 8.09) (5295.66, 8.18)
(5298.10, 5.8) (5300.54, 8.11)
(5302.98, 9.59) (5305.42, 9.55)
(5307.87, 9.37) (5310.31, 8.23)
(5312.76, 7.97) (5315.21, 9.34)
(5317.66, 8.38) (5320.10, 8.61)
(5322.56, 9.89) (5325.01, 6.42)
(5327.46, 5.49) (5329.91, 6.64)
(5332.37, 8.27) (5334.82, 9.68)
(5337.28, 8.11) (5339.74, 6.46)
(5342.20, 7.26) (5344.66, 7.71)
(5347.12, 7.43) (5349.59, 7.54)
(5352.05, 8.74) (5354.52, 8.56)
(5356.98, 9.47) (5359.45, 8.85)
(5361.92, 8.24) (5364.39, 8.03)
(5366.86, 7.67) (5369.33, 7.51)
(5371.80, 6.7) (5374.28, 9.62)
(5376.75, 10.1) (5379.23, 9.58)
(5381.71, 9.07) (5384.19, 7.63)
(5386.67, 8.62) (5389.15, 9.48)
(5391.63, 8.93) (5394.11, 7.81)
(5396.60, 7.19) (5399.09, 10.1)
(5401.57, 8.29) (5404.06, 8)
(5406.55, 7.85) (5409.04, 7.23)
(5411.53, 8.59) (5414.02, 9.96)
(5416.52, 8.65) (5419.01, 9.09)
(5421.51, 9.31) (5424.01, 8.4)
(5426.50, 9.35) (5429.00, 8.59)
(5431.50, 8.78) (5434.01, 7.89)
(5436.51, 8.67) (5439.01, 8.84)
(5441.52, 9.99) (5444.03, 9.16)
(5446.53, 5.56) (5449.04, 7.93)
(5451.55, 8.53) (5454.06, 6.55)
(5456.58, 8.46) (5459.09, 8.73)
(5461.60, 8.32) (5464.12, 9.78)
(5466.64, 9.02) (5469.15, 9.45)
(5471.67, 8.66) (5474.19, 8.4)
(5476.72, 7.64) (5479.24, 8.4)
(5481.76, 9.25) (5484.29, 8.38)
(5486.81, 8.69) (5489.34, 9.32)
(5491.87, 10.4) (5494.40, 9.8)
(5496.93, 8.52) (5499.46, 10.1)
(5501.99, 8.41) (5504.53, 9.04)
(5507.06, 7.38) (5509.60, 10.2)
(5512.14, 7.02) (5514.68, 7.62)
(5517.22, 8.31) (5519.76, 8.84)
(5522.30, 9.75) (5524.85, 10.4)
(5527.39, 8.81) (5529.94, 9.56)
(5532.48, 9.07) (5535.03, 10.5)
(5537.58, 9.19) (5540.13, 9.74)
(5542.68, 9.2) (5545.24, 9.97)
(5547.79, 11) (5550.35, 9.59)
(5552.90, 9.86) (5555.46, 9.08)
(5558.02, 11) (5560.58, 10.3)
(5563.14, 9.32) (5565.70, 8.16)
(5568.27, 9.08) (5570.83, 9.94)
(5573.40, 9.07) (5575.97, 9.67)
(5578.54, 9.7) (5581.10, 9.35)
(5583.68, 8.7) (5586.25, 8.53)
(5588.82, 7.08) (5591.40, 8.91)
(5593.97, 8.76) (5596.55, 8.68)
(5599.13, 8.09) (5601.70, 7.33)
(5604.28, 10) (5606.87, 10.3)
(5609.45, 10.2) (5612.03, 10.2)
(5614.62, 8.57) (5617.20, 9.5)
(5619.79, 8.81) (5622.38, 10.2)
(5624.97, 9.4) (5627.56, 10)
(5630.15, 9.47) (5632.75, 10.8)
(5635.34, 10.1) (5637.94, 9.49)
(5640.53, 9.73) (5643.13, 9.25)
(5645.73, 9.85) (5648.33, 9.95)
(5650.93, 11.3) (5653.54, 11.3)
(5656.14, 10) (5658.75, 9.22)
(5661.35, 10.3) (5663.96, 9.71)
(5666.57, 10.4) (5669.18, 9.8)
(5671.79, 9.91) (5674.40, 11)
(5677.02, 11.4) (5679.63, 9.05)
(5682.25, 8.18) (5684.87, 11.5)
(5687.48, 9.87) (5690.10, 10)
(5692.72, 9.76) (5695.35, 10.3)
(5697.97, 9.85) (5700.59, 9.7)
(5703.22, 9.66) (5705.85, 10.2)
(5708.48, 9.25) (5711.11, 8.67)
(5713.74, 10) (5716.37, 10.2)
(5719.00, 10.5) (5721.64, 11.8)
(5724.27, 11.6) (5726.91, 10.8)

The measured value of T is 2.7 angstroms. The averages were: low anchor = 8.94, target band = 8.94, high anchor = 10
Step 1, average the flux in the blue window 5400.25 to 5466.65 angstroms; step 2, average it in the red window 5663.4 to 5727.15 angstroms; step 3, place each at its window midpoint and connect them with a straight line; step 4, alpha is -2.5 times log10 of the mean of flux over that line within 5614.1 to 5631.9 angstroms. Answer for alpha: 0.020 mag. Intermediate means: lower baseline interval 8.49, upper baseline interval 10.1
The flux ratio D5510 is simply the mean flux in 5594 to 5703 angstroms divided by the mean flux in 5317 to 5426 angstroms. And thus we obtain 1.2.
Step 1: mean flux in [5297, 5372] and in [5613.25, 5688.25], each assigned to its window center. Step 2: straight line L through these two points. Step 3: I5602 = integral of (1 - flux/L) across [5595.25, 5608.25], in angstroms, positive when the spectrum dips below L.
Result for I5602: 1.0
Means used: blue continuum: 8.07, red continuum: 9.93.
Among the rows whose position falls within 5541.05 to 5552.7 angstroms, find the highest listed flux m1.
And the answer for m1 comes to 11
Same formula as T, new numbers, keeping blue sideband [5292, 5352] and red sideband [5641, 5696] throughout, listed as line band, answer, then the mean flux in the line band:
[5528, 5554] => -1.2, 9.74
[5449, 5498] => 1.1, 8.73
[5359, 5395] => -0.8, 8.52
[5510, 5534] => 0.9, 8.89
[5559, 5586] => 0.6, 9.32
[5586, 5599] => 1.7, 8.35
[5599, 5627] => 1.0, 9.4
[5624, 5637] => -0.1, 9.95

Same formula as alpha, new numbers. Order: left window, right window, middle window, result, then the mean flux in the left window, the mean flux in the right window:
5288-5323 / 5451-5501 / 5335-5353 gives 0.122 mag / 8.57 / 8.82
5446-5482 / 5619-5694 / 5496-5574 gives -0.041 mag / 8.34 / 10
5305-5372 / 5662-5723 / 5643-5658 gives -0.055 mag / 8.08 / 10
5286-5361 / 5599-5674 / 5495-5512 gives 0.033 mag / 8.19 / 9.81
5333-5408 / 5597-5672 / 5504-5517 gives 0.110 mag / 8.34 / 9.75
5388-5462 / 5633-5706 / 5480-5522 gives 0.014 mag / 8.47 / 10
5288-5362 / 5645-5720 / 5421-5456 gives 0.049 mag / 8.18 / 10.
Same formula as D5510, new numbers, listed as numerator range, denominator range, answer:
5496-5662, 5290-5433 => 1.12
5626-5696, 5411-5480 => 1.17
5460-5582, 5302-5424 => 1.10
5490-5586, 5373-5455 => 1.09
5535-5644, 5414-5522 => 1.09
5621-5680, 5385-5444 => 1.16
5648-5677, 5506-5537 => 1.15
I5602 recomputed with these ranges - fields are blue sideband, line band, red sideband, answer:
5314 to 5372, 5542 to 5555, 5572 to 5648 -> -1.30 angstroms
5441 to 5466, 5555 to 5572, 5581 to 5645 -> -1.18 angstroms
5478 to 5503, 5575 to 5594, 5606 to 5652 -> 1.54 angstroms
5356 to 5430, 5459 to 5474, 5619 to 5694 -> 0.03 angstroms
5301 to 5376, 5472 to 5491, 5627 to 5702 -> 0.80 angstroms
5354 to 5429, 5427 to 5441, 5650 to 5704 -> 0.24 angstroms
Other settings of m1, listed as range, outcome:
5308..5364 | 9.89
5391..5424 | 10.1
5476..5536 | 10.5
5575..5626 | 10.3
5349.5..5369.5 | 9.47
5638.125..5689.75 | 11.5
